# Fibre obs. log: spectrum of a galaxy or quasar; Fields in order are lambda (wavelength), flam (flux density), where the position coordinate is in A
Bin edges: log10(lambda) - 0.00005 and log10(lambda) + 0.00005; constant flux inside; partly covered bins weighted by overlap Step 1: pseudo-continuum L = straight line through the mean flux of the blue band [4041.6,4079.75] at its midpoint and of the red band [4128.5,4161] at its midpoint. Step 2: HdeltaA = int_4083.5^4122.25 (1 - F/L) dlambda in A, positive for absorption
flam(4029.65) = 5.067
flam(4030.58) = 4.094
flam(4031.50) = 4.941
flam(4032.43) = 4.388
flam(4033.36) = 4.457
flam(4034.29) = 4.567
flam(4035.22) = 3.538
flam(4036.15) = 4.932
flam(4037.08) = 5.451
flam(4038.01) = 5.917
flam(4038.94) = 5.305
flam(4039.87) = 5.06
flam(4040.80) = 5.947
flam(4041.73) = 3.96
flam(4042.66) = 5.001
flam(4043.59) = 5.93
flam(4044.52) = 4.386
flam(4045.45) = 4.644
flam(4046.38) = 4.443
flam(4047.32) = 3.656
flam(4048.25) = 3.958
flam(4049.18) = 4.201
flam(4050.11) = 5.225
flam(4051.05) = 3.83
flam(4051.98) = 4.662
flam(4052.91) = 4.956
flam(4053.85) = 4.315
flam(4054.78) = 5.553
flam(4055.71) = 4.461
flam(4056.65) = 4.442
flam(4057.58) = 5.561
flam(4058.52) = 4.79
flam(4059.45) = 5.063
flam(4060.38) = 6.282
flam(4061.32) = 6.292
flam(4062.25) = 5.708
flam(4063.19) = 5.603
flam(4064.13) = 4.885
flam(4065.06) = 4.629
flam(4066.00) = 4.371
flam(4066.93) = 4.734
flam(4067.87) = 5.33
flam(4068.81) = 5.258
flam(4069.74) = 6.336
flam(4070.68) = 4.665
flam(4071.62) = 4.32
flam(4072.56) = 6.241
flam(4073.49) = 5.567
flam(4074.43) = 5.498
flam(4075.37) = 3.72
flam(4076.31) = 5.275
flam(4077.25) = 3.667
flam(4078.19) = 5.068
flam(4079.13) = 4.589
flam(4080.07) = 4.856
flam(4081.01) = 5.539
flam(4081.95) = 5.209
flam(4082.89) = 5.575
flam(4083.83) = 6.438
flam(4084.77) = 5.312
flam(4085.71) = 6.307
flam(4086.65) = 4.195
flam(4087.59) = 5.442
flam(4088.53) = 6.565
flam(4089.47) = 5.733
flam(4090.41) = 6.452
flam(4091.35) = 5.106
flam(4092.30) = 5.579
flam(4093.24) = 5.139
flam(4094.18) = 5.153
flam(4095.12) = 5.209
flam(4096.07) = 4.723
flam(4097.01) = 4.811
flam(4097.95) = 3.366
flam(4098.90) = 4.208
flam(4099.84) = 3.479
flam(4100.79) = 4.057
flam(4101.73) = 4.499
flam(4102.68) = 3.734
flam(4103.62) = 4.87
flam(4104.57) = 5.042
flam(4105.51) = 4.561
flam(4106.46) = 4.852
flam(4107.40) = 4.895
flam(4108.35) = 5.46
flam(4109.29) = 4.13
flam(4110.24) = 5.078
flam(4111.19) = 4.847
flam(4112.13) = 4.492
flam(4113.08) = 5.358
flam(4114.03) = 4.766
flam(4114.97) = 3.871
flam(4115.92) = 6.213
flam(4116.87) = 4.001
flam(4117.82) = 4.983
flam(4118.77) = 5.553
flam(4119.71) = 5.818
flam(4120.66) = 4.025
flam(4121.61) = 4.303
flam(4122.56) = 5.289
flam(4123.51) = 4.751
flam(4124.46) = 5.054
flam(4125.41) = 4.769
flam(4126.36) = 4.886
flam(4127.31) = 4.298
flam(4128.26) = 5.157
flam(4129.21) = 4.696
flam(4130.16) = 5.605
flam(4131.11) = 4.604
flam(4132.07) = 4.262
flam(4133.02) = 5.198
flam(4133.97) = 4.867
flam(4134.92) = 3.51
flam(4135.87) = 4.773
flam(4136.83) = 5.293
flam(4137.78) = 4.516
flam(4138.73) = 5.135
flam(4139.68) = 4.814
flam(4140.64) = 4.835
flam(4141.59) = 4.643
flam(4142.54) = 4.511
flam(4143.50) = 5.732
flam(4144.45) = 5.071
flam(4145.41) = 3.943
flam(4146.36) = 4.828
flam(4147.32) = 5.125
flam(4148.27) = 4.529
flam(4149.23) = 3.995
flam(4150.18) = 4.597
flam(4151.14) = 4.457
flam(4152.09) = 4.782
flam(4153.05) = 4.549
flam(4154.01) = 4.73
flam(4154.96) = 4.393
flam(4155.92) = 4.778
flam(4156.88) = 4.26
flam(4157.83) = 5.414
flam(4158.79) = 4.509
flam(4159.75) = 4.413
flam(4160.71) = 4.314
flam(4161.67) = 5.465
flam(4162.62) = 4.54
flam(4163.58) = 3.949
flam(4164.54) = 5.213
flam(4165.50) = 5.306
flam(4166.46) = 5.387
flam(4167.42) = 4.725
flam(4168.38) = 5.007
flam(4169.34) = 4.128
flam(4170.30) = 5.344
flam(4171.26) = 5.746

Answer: -1.0 A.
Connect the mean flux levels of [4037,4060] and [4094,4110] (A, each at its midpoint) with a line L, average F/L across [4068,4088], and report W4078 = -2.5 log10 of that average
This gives -0.118 mag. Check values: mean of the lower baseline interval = 4.82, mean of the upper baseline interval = 4.53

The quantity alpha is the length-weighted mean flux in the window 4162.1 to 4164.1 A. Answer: 4.31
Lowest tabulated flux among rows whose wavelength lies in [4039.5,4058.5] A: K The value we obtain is 3.656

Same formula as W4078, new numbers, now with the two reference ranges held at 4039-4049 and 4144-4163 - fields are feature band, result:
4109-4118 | -0.03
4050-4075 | -0.09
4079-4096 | -0.17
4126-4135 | -0.02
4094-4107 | 0.05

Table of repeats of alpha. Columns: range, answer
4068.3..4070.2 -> 5.8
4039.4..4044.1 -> 5.18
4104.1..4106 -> 4.8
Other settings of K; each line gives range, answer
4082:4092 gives 4.195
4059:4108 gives 3.366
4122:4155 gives 3.51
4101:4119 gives 3.734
